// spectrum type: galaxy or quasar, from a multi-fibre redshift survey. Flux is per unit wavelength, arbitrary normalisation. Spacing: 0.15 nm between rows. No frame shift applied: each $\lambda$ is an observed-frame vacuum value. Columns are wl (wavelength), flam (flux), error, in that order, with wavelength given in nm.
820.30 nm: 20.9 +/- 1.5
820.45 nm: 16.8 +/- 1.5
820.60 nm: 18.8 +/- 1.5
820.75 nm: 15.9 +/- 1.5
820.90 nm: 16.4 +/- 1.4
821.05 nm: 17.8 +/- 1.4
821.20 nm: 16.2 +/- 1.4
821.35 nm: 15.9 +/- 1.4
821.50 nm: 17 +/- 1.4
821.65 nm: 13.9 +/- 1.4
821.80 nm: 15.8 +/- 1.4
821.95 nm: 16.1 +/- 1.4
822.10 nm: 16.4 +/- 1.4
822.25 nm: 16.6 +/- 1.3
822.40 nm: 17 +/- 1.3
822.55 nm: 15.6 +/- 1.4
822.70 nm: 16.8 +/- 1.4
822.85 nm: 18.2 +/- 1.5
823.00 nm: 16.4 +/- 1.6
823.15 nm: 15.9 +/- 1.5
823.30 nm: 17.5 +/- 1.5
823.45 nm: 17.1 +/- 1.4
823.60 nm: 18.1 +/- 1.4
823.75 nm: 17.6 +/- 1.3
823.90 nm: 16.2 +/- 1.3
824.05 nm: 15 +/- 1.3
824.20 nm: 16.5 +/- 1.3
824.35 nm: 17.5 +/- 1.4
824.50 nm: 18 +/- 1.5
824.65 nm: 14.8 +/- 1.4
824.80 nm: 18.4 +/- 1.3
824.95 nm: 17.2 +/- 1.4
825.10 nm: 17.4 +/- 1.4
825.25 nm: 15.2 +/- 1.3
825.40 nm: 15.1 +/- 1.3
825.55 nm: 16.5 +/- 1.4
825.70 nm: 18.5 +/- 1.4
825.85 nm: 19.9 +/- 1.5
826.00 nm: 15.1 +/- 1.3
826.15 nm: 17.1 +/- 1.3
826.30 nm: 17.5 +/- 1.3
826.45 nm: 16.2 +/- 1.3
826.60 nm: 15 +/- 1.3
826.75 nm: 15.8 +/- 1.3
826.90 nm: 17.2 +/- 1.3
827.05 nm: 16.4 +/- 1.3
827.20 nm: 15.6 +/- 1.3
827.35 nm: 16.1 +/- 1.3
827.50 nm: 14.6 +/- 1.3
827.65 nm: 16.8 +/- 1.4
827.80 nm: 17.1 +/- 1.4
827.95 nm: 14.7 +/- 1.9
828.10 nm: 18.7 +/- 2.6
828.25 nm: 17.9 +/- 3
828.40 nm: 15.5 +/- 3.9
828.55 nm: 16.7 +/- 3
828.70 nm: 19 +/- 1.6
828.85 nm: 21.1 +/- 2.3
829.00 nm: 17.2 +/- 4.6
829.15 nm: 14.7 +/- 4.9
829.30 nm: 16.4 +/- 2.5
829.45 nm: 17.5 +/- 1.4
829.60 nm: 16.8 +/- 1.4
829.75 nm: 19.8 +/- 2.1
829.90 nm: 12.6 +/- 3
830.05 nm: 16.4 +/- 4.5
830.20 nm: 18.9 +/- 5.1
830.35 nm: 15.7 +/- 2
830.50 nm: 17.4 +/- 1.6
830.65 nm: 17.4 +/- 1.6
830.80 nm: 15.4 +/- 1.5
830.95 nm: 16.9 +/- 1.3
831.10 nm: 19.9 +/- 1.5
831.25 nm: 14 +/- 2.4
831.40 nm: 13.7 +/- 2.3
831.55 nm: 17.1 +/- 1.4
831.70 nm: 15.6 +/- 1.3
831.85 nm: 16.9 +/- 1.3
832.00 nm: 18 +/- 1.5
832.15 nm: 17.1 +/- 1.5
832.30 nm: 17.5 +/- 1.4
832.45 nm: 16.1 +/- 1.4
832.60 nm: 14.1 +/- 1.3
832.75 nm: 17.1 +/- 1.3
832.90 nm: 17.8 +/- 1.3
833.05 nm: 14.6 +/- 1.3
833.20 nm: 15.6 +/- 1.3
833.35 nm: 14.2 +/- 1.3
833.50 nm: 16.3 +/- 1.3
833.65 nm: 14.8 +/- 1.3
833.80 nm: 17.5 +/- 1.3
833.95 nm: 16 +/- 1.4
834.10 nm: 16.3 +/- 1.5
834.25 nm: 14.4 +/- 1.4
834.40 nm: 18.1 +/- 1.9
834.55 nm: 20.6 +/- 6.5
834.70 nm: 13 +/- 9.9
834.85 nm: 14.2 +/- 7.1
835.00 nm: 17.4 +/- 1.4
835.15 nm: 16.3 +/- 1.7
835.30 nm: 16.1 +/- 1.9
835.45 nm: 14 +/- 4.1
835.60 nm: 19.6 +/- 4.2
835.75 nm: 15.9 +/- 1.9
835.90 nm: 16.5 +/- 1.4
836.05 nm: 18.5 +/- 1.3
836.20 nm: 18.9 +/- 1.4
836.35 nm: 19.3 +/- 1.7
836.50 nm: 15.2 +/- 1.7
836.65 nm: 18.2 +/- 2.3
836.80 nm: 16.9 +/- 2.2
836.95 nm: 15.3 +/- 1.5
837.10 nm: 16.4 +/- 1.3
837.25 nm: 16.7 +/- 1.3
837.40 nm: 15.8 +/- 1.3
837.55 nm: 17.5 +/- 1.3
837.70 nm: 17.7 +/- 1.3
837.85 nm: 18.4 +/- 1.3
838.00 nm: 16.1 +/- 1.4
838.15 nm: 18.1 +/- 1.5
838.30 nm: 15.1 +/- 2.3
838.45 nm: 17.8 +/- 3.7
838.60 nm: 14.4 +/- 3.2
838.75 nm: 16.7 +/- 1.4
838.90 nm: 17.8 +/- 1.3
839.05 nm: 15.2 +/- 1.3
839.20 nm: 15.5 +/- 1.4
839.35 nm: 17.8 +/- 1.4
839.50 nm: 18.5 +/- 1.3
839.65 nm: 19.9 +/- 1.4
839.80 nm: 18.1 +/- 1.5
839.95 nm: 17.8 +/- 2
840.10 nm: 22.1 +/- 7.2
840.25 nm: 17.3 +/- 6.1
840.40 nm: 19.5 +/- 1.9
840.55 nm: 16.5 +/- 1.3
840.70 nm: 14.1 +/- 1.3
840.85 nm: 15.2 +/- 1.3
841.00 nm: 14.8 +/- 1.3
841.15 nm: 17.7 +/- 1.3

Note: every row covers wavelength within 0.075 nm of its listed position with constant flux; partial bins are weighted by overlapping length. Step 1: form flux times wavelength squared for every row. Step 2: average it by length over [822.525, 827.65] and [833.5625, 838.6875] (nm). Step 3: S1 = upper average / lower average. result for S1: 1.0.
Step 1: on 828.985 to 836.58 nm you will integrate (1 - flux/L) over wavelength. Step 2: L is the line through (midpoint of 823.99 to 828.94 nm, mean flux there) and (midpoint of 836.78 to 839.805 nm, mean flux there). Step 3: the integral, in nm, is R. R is 0.17 nm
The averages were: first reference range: 16.8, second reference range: 16.9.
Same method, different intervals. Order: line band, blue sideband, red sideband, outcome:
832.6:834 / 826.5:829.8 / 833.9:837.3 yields 0.071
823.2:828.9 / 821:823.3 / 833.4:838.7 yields -0.127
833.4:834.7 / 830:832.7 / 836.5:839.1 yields 0.010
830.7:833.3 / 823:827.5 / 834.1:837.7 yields 0.063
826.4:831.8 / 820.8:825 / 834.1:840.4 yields 0.068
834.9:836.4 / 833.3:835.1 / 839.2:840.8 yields -0.053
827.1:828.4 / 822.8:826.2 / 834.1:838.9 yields 0.037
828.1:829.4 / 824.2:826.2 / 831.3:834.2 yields -0.066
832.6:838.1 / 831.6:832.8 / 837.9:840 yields 0.076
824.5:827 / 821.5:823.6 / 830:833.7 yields -0.042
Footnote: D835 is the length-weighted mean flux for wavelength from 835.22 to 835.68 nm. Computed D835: 16.6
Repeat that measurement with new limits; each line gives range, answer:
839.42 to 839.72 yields 19.2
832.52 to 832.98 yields 16.3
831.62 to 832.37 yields 17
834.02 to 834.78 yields 16.5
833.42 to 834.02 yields 16.1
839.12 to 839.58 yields 17.3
